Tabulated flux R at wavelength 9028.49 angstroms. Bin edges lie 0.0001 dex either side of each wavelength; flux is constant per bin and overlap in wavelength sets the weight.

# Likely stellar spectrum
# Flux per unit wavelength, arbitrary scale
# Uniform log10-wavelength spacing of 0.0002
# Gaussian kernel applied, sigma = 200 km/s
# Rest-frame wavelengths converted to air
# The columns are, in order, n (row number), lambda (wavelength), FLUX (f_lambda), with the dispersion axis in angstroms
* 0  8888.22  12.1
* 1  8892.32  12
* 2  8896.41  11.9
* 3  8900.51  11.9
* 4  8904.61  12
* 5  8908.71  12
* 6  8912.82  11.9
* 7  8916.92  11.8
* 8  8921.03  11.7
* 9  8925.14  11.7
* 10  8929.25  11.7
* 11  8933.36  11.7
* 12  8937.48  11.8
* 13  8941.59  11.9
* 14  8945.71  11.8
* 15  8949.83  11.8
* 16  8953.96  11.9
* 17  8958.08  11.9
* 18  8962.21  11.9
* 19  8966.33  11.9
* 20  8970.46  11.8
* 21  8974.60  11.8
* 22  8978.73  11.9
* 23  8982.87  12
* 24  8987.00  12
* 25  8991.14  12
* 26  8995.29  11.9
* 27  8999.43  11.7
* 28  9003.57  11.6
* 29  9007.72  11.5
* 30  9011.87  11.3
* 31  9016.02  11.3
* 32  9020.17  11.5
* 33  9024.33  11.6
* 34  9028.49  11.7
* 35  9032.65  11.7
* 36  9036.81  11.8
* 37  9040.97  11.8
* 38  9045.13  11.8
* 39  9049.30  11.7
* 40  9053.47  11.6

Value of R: 11.7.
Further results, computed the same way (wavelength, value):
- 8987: 12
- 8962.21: 11.9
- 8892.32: 12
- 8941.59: 11.9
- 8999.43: 11.7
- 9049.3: 11.7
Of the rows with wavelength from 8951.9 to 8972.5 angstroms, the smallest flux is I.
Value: 11.8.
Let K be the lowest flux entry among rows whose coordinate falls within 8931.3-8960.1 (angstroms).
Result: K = 11.7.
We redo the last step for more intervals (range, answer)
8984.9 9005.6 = 11.6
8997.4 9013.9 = 11.3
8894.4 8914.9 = 11.9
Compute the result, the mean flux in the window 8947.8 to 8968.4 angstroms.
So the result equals 11.9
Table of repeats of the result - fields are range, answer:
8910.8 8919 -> 11.9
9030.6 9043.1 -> 11.8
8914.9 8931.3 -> 11.7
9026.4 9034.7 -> 11.7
